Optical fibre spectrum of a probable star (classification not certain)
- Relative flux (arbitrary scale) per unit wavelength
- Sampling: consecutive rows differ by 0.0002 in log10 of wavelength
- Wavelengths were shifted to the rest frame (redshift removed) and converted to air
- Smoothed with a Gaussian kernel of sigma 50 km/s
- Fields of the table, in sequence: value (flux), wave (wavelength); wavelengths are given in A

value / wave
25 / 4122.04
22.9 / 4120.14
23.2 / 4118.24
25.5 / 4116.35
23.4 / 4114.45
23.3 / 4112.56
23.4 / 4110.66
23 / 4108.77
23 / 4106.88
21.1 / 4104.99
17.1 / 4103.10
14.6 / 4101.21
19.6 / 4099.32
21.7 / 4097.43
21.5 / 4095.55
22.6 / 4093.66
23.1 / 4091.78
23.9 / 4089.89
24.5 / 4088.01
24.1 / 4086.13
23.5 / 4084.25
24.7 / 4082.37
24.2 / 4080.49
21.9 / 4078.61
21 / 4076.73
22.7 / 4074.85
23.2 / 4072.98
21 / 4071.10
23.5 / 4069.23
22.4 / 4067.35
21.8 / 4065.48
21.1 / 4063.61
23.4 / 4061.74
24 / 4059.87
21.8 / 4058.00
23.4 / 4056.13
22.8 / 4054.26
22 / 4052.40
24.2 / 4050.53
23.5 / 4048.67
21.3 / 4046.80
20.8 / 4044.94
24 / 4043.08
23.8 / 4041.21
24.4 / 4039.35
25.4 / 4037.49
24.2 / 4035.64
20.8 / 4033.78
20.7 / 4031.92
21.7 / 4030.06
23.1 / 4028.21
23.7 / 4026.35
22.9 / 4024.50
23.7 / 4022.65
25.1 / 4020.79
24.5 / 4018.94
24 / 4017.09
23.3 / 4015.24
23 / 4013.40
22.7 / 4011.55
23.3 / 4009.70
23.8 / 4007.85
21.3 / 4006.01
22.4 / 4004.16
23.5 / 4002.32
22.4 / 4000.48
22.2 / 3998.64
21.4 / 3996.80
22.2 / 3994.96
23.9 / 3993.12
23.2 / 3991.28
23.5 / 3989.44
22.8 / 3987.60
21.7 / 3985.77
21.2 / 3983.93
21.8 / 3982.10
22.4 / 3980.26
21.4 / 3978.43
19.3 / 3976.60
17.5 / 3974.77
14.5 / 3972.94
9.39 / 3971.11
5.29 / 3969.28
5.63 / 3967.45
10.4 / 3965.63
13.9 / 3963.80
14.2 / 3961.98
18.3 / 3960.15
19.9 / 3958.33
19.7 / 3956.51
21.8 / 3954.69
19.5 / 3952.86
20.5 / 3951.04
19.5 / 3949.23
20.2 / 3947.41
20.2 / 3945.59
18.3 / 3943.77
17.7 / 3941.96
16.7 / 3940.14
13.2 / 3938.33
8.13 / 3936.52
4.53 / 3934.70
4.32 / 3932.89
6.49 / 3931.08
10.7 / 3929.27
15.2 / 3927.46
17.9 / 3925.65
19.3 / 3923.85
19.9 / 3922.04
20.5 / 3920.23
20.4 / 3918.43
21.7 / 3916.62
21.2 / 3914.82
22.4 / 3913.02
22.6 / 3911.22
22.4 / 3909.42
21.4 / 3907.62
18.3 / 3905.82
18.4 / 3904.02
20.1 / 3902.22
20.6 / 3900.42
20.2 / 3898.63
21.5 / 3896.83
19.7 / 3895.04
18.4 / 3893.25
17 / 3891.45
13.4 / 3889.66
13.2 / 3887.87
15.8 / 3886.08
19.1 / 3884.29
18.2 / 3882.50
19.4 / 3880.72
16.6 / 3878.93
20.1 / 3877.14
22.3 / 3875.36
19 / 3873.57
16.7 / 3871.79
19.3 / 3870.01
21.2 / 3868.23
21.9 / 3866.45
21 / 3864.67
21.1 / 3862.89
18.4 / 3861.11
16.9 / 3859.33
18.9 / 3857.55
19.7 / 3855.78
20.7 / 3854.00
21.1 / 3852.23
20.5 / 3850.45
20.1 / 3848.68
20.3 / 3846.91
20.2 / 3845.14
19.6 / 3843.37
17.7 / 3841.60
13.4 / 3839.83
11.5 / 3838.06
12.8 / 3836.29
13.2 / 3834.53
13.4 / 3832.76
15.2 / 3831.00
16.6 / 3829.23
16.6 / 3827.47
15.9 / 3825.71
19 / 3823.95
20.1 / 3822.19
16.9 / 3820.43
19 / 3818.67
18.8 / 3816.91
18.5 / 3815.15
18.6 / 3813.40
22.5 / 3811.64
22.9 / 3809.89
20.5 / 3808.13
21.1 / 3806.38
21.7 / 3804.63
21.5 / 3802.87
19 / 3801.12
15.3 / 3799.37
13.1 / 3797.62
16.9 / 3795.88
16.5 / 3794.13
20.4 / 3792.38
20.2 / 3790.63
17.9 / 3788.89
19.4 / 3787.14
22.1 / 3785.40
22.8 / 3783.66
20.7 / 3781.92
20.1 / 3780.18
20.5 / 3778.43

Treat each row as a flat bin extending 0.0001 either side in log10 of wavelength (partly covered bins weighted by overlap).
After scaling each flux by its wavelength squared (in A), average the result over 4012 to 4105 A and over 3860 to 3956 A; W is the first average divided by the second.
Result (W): 1.35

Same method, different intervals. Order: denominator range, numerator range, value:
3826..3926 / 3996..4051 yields 1.32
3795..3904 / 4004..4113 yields 1.37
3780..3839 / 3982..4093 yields 1.42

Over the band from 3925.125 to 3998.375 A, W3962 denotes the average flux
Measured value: 16.8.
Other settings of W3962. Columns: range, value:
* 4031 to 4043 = 23.3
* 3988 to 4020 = 23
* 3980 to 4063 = 22.9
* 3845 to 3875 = 19.9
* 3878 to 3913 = 18.8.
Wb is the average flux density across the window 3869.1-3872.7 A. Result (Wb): 18.1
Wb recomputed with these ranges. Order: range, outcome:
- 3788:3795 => 18.7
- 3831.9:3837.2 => 13.1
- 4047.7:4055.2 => 23.1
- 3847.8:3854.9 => 20.6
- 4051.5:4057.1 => 22.7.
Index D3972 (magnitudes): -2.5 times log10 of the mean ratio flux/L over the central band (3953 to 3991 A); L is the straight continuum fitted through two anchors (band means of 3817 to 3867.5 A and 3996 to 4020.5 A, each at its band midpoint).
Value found 0.25 mag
